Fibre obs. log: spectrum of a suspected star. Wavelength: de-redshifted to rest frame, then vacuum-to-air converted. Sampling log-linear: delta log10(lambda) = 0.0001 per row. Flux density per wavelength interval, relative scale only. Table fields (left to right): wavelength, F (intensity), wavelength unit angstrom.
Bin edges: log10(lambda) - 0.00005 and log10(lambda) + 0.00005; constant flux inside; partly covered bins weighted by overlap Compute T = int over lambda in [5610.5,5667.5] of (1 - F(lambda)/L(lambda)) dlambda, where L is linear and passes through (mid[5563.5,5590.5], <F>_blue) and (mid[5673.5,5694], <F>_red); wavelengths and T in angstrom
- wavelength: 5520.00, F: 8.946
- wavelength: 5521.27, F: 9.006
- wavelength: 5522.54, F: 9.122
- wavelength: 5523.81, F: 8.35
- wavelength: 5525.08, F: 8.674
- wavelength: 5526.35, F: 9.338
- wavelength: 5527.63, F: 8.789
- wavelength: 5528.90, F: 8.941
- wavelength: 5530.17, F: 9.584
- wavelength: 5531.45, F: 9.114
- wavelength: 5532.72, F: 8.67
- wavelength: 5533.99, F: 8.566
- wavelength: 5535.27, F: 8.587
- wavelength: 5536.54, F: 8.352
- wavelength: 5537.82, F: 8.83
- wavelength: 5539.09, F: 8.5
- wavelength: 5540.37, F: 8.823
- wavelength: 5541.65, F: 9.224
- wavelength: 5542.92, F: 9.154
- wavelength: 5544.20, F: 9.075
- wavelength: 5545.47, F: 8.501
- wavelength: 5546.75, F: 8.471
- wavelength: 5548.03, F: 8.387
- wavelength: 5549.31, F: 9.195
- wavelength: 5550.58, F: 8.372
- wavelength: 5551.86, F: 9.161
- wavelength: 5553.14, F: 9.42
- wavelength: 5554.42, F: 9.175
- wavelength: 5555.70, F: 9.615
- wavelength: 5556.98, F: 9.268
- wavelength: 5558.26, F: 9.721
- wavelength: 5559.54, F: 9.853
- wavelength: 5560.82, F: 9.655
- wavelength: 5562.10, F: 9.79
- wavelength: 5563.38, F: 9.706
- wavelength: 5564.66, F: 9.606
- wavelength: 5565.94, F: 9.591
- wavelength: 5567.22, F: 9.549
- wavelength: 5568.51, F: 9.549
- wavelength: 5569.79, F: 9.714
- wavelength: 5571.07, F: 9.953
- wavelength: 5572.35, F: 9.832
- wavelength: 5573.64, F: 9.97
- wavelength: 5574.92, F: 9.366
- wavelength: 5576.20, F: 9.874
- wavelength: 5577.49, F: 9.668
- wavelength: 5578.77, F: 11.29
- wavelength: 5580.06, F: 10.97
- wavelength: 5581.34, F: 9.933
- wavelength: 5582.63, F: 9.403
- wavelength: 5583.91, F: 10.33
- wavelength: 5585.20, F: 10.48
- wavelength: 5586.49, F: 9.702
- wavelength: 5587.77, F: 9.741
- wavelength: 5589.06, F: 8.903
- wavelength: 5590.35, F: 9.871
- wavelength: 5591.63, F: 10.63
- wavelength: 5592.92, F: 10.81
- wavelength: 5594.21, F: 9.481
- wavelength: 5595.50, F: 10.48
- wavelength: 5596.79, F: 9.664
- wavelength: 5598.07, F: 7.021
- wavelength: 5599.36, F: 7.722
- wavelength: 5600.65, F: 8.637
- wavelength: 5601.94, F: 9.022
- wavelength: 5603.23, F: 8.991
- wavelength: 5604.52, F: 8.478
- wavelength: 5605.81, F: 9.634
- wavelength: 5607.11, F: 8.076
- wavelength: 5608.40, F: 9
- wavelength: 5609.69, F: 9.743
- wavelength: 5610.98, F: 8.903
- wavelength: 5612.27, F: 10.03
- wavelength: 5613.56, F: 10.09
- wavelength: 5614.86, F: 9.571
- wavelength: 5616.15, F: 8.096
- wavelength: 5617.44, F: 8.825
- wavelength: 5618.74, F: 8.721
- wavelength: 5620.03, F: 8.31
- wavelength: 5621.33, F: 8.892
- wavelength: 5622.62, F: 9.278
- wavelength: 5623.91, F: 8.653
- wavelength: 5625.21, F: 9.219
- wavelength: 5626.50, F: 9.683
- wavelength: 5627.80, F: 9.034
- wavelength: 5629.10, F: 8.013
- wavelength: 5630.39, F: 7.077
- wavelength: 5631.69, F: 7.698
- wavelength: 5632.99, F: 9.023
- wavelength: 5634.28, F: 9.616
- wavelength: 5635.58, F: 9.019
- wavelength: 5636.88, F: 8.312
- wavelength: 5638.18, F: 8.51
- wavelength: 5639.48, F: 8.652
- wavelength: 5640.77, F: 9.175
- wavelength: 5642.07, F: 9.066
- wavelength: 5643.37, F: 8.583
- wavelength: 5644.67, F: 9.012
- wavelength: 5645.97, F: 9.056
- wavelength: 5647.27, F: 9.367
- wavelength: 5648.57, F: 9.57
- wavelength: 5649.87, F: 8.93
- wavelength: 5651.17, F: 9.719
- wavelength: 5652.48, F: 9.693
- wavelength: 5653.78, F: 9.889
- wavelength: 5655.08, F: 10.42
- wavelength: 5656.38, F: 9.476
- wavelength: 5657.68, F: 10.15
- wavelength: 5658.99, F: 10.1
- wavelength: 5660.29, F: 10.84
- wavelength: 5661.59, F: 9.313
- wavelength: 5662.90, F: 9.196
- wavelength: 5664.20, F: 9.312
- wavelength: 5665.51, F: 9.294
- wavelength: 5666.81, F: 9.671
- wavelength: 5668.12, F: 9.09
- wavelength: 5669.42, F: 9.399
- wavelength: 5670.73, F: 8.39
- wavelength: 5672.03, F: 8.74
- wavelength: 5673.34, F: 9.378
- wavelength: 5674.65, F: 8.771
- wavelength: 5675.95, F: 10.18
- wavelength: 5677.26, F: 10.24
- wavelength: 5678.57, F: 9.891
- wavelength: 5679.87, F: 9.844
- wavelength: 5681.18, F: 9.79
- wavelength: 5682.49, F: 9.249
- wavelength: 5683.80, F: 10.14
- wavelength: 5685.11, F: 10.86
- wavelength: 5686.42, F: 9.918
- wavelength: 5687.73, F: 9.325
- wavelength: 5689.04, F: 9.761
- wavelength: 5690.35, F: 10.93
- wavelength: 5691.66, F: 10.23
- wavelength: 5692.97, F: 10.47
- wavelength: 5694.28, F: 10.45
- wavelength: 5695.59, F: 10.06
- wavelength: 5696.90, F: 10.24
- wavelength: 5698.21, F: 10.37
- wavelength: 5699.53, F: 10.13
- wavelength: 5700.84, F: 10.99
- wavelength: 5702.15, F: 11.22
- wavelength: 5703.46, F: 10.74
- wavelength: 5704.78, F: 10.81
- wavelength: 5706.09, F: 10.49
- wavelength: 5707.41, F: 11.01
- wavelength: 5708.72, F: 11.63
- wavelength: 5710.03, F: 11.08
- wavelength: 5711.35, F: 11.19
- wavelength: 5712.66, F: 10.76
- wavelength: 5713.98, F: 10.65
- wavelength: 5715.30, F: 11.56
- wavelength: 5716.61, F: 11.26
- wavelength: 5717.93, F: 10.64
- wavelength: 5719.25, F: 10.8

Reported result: 4.4 angstrom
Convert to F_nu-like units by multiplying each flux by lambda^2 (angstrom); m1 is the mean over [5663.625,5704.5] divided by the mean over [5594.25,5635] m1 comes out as 1.14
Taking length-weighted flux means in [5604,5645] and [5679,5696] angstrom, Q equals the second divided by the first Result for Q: 1.14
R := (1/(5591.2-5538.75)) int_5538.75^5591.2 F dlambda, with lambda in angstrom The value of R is 9.53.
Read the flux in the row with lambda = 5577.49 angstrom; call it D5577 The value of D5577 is 9.668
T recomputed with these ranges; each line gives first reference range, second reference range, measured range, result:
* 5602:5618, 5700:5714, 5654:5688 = 2.04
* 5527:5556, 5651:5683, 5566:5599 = -2.56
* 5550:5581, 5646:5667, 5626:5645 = 1.94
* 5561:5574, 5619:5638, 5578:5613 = -0.99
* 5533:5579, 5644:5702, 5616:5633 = 1.72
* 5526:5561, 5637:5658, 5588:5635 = 0.82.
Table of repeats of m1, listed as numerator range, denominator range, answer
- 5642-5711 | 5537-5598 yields 1.08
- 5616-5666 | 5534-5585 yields 1.00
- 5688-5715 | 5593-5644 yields 1.23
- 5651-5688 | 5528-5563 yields 1.12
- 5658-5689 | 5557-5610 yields 1.04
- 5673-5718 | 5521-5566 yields 1.21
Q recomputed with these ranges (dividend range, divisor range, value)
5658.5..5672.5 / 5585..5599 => 0.97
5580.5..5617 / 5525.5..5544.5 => 1.05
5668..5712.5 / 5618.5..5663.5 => 1.11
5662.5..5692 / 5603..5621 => 1.07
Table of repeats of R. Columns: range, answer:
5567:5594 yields 9.98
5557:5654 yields 9.31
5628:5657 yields 9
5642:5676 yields 9.42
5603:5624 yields 9.03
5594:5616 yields 9.06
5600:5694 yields 9.3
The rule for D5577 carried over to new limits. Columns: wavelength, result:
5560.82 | 9.655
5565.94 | 9.591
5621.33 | 8.892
